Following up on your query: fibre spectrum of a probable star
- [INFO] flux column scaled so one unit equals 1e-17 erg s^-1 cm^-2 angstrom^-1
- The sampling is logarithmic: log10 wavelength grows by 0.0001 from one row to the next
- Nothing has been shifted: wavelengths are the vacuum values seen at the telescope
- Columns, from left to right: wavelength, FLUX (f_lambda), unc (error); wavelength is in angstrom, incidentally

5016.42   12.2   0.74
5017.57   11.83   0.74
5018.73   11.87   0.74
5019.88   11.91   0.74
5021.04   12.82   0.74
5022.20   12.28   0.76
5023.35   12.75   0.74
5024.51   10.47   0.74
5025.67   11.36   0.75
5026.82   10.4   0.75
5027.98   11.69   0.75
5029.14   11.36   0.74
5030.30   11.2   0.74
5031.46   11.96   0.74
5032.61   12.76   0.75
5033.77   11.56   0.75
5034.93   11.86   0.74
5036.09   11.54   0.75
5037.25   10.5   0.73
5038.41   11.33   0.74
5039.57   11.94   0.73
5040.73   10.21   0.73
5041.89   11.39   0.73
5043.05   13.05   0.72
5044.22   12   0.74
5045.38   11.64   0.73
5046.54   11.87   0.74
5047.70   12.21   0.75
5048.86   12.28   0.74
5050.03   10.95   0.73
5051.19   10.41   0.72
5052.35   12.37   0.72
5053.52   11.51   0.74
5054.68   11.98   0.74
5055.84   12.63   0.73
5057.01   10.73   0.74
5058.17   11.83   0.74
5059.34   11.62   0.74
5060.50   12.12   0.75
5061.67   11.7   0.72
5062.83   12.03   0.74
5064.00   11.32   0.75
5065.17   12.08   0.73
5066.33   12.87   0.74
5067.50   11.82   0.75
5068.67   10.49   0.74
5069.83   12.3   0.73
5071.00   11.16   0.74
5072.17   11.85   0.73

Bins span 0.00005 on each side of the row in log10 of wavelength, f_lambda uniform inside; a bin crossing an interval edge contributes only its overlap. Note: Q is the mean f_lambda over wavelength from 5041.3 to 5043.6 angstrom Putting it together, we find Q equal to 12.2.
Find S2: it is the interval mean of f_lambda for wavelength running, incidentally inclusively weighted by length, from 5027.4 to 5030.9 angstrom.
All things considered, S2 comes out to 11.4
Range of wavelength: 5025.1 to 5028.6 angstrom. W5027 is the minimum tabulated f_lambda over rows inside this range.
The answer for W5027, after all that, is 10.4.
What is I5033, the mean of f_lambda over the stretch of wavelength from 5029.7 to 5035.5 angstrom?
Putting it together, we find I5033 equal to 11.9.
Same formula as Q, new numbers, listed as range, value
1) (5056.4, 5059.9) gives 11.4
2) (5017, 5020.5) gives 11.9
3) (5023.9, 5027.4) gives 10.8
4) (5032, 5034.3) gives 12.2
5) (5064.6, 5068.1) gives 12.3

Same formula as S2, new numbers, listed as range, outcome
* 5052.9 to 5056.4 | 12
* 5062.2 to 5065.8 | 11.8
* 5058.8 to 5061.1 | 11.9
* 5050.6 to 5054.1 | 11.4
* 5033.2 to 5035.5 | 11.7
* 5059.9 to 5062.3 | 11.9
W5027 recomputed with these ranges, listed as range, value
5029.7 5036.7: 11.2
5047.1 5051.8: 10.41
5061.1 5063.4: 11.7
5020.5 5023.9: 12.28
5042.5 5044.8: 12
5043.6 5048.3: 11.64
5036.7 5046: 10.21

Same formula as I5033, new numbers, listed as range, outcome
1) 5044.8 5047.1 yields 11.8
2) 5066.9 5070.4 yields 11.5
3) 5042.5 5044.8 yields 12.5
